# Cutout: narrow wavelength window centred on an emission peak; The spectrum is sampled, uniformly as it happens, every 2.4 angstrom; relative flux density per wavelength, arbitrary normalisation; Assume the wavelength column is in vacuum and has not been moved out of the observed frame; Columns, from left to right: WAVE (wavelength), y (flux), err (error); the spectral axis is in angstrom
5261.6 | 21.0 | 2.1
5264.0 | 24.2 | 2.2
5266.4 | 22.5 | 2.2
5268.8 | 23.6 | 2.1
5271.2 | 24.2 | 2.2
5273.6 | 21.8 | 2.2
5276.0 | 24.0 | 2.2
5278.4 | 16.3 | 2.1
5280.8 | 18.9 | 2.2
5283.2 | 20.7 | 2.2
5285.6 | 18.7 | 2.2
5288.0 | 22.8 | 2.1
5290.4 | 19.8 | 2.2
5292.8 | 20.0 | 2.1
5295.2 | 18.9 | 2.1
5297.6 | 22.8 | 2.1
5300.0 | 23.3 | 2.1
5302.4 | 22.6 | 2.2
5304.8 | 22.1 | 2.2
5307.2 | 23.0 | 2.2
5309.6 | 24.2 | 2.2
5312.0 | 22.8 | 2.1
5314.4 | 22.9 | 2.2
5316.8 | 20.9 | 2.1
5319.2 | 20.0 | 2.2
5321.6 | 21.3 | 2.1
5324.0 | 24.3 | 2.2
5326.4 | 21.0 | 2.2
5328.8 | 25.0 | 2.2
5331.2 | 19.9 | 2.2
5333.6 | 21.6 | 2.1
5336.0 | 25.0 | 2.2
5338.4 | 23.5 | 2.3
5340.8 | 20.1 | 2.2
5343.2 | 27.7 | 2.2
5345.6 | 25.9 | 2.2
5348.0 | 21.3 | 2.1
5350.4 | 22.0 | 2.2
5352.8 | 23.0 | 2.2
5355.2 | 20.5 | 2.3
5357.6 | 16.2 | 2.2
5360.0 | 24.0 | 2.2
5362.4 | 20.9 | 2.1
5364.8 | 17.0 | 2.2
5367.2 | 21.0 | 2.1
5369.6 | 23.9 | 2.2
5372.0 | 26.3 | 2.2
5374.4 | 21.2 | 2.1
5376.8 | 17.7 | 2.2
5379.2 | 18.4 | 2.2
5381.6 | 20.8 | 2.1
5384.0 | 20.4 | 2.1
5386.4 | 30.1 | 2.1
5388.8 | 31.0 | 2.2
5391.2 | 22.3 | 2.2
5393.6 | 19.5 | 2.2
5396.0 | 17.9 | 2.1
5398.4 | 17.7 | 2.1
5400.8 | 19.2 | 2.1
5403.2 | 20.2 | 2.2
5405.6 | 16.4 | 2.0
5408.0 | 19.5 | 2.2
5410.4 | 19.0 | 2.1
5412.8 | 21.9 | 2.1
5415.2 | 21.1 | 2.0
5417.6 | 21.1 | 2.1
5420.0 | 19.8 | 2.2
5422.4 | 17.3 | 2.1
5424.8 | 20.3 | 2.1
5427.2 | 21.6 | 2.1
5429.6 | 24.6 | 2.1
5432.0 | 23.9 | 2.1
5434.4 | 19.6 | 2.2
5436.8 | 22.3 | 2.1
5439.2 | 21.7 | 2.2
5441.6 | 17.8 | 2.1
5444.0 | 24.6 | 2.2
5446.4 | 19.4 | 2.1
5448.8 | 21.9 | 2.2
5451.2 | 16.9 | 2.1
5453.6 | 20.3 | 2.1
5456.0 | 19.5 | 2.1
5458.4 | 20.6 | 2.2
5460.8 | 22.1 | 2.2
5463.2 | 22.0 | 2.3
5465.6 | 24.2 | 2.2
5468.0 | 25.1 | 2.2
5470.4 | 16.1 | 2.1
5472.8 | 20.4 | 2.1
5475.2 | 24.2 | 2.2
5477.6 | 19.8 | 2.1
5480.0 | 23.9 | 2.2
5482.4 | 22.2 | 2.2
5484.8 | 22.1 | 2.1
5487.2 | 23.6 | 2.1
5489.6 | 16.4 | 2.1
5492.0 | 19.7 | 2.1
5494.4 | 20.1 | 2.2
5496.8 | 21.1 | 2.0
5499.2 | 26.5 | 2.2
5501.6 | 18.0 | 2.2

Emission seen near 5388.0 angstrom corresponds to H-beta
